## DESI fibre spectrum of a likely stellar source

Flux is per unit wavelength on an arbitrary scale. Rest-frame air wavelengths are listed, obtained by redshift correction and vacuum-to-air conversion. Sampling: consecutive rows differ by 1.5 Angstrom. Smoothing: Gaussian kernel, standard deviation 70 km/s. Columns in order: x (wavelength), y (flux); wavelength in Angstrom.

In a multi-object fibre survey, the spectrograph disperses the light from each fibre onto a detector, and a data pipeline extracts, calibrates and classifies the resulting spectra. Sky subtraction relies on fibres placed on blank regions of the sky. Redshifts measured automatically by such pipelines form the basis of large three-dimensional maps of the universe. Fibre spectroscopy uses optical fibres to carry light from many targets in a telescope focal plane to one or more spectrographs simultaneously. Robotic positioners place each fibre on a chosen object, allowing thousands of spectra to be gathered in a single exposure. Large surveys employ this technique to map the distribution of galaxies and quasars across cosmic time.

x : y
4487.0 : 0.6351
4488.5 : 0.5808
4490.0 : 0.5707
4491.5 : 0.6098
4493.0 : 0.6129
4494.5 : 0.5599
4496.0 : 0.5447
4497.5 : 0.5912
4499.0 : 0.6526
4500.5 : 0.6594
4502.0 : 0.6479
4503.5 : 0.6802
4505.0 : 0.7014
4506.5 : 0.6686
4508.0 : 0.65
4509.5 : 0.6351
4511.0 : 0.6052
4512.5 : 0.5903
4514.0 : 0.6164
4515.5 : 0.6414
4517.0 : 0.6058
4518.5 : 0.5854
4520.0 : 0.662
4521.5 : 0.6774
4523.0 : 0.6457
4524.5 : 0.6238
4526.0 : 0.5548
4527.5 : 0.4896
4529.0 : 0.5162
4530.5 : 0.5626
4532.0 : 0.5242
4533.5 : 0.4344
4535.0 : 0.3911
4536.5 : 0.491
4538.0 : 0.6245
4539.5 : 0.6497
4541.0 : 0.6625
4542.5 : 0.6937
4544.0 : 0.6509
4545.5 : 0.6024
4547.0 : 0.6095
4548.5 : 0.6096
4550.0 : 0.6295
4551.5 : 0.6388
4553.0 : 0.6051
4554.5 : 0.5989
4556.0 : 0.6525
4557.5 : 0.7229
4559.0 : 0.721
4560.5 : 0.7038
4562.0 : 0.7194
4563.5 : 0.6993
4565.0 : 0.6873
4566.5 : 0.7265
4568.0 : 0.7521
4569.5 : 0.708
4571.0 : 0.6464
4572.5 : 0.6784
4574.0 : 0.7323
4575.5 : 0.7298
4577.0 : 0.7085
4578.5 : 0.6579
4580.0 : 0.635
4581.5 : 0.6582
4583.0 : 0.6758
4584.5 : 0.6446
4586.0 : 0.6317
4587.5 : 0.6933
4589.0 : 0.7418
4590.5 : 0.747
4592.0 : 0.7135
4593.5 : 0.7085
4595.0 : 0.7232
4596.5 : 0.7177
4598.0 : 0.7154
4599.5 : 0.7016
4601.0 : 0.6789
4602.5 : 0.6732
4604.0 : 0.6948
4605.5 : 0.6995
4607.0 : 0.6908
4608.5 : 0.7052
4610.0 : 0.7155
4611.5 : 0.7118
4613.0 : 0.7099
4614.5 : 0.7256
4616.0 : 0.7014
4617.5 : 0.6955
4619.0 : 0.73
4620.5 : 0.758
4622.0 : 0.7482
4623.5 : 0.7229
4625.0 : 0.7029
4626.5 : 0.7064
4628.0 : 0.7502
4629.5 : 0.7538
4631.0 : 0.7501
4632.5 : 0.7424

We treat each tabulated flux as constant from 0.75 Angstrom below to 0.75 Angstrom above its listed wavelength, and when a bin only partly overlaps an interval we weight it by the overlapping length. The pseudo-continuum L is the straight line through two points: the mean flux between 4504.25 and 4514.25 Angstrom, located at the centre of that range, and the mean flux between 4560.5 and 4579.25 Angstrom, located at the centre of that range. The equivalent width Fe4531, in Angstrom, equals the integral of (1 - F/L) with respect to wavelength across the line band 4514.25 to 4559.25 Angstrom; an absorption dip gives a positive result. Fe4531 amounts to 4.5 Angstrom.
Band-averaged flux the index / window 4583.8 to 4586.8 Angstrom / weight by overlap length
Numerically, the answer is 0.639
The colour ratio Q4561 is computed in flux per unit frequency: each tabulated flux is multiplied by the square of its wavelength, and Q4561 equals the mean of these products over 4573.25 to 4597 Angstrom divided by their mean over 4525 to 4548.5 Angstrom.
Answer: 1.3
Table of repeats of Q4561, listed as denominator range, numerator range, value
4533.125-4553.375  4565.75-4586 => 1.17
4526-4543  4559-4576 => 1.31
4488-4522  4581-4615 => 1.17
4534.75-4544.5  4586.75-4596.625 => 1.22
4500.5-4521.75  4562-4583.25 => 1.11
